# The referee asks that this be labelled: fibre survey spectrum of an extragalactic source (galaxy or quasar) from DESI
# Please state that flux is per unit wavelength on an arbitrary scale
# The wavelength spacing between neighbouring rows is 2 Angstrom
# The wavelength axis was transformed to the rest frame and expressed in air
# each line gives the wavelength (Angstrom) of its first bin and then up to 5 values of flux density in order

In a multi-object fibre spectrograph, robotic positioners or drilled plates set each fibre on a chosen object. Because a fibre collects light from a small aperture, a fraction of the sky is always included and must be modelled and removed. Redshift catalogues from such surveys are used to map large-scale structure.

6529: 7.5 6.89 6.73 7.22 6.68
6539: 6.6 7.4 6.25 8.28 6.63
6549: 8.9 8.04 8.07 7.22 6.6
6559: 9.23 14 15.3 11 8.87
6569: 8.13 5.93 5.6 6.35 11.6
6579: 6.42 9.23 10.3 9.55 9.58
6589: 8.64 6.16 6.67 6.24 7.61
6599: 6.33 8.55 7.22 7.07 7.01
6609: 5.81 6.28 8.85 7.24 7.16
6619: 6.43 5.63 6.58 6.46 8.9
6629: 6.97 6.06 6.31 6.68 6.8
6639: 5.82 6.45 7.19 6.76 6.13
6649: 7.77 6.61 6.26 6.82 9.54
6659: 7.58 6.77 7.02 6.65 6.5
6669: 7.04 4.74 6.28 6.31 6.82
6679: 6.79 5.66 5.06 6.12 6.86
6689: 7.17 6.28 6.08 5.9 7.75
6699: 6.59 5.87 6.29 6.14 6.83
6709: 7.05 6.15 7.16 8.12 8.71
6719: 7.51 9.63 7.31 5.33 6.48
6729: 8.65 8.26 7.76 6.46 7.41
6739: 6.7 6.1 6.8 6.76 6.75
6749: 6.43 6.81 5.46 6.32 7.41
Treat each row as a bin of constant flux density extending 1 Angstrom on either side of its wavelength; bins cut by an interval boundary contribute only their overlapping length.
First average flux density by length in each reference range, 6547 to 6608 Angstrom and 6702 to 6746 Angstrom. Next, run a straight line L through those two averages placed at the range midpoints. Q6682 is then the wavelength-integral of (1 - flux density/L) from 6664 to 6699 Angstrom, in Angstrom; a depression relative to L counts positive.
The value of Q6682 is 5.3 Angstrom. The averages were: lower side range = 8.35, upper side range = 7.16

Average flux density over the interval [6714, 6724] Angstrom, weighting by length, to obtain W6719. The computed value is 8.26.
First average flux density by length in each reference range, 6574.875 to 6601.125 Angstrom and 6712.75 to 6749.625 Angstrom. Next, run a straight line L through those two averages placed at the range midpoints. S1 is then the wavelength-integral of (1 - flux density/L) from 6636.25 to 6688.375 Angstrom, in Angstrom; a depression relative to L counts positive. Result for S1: 7.2 Angstrom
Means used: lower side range 8.13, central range 6.63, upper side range 7.29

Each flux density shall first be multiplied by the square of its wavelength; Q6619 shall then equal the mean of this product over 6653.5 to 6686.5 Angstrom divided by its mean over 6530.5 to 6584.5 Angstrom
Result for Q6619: 0.8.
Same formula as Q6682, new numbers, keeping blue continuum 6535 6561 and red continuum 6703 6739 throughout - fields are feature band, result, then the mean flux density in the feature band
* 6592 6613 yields 1.72 Angstrom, 6.97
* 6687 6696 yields 1.18 Angstrom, 6.41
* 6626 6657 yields 2.65 Angstrom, 6.86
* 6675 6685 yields 1.75 Angstrom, 6.11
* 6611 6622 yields 0.83 Angstrom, 6.99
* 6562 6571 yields -3.04 Angstrom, 10.3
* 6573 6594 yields -1.84 Angstrom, 8.31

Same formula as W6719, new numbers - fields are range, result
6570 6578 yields 7.37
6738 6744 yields 6.53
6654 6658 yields 8.18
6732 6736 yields 7.11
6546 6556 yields 7.77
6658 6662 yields 7.17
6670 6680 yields 6.19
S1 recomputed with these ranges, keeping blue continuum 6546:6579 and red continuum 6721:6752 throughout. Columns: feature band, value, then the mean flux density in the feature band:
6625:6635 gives 1.4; 6.96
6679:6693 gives 2.4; 6.23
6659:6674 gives 2.4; 6.51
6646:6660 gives 1.1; 7.24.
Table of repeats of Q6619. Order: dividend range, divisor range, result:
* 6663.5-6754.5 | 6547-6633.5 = 0.89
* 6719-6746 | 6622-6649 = 1.10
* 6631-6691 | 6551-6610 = 0.82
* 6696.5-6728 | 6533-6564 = 0.88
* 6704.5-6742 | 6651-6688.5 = 1.12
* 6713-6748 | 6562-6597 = 0.90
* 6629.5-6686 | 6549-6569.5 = 0.70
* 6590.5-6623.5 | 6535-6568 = 0.81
